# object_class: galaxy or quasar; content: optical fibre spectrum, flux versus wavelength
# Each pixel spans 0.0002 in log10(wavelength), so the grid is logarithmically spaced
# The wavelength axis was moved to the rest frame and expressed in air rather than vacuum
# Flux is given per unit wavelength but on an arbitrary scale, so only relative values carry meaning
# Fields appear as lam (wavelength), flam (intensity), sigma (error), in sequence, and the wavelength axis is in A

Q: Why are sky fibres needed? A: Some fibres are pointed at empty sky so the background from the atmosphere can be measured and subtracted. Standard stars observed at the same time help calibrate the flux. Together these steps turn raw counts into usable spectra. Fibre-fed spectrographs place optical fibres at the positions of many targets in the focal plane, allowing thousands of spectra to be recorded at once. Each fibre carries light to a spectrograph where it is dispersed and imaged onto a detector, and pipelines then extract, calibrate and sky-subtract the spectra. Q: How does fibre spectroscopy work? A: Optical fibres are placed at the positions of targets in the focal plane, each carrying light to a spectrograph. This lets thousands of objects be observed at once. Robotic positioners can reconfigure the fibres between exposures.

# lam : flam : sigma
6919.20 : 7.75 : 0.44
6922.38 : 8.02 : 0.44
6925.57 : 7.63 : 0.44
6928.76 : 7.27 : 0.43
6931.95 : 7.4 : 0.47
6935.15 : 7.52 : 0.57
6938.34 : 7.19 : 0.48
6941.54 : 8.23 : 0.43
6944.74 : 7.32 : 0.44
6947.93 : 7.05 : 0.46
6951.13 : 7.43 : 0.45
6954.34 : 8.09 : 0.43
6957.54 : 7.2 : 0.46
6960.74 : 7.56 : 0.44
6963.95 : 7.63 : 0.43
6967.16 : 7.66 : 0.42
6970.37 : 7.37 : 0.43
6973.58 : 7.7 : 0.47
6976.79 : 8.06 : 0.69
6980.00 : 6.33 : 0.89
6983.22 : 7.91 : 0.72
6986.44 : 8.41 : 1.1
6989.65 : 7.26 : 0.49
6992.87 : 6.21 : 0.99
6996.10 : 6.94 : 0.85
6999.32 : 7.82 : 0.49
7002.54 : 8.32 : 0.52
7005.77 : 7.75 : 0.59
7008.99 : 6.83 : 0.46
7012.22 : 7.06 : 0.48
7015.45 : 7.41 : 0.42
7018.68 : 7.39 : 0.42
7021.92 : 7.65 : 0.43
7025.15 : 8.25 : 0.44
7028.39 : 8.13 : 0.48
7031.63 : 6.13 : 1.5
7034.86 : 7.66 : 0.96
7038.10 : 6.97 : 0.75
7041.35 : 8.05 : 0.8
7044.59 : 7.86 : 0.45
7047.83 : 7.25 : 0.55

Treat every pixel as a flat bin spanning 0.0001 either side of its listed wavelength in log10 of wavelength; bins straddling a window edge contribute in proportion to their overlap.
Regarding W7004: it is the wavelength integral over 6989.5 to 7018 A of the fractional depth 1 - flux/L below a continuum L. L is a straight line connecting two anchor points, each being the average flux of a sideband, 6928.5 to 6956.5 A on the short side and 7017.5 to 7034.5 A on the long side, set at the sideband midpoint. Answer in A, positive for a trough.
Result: 0.85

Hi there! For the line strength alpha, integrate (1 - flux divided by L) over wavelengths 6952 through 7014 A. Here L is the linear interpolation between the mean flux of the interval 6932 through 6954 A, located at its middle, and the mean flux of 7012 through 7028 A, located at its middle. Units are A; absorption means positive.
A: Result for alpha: 0.7 A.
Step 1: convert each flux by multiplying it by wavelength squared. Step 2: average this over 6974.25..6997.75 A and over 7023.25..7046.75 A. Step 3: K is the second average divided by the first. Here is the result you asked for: 1.0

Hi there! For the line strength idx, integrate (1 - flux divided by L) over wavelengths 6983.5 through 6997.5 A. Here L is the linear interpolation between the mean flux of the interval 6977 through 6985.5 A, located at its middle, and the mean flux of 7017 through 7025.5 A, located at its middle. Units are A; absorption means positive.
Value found 0.3 A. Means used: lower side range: 7.37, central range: 7.27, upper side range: 7.69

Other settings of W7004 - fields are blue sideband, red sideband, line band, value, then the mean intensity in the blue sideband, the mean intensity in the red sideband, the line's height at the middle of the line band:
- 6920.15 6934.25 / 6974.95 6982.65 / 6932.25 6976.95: -0.69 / 7.58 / 7.31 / 7.44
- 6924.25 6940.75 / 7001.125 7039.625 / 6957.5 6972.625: -0.16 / 7.44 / 7.46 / 7.45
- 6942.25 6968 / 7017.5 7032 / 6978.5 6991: 0.12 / 7.51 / 7.63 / 7.56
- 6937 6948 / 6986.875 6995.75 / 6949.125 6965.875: -0.51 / 7.51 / 6.98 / 7.35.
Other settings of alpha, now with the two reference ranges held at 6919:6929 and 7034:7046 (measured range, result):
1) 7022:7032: -0.08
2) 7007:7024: 0.75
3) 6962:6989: 0.20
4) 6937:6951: 0.45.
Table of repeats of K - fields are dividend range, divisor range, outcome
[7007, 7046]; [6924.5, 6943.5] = 1.02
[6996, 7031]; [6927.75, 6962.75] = 1.03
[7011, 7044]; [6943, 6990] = 1.01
